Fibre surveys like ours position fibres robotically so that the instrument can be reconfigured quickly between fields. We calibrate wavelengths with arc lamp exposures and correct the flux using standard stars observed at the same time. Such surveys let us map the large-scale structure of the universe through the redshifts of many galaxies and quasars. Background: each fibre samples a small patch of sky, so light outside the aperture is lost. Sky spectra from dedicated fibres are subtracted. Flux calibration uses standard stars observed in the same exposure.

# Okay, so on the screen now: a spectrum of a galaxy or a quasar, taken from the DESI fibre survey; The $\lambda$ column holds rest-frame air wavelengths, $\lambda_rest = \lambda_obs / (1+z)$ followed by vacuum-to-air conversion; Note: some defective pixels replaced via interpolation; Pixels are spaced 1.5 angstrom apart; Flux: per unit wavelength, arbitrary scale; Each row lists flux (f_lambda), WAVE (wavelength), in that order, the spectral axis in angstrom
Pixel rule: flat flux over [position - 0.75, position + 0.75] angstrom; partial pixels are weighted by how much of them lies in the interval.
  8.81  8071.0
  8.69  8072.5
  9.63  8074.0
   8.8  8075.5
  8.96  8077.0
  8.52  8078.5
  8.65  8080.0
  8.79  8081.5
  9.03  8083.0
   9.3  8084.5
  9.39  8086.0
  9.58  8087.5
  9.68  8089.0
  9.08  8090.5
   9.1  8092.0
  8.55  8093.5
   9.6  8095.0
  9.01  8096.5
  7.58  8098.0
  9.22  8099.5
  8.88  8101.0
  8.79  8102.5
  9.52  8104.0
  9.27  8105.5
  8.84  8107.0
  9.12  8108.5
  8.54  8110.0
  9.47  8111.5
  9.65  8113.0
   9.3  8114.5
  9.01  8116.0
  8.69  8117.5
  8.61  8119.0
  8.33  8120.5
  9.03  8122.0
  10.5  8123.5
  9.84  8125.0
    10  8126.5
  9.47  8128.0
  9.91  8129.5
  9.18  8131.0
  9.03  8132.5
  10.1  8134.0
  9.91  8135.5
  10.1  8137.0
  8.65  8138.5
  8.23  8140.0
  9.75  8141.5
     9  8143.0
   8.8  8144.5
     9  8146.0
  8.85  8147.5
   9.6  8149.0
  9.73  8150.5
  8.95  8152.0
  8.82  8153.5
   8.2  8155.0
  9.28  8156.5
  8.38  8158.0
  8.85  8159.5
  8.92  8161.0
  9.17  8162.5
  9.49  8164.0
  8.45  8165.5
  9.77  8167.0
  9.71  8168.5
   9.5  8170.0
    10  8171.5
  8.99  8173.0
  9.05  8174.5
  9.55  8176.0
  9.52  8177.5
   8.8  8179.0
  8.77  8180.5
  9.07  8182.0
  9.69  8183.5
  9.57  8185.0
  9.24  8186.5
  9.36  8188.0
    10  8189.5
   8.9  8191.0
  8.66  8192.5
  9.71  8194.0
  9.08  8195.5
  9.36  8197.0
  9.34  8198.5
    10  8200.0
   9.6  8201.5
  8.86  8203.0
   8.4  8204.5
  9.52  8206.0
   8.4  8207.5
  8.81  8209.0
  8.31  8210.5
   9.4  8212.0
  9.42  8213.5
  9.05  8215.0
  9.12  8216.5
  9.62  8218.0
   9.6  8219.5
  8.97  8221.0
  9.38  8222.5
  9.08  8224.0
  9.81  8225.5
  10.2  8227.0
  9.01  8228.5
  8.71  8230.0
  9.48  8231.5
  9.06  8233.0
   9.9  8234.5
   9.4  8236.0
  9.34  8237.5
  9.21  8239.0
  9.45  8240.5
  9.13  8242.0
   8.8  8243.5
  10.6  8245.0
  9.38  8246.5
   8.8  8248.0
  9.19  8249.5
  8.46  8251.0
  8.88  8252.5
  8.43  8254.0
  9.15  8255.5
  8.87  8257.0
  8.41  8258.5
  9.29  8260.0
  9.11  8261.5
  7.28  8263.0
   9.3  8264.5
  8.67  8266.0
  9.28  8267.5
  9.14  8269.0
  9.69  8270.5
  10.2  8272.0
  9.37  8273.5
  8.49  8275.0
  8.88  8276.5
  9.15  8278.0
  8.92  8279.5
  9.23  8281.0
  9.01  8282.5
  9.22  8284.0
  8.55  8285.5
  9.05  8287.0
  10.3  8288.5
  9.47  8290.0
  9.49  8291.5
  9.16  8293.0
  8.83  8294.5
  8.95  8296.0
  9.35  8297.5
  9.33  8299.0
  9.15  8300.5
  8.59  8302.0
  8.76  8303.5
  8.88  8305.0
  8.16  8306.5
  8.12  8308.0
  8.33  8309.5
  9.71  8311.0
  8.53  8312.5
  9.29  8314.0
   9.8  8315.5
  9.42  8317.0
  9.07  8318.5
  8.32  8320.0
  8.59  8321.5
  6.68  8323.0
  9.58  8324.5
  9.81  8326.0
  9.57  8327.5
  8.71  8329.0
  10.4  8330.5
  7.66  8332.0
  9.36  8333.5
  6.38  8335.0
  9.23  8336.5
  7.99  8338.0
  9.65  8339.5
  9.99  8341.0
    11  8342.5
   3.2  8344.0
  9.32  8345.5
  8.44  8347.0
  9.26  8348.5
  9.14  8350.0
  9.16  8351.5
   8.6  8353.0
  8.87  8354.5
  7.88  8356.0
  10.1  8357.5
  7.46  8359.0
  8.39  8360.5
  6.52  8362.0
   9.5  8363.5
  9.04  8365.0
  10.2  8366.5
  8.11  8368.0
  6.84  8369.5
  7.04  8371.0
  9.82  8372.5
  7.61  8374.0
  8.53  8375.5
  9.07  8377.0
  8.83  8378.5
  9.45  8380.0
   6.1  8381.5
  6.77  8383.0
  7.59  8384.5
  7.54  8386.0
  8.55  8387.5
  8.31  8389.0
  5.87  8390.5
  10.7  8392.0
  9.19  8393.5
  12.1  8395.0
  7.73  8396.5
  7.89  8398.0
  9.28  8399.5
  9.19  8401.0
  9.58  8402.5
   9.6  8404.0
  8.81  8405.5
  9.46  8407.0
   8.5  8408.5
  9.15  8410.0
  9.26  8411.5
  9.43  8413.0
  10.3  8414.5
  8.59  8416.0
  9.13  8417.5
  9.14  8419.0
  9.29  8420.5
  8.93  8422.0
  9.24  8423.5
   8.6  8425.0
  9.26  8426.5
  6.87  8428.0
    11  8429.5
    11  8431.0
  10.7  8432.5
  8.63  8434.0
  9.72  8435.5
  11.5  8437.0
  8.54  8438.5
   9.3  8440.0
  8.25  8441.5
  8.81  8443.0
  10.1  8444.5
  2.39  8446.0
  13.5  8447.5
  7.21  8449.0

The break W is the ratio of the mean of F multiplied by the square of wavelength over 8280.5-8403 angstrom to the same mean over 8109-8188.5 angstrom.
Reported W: 0.99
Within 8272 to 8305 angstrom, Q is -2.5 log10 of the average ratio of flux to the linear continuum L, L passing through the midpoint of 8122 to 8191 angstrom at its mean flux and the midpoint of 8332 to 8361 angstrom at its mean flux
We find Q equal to -0.04 mag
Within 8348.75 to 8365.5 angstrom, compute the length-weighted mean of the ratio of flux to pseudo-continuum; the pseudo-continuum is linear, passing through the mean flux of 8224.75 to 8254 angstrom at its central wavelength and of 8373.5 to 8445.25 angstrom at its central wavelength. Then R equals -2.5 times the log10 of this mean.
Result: 0.06 mag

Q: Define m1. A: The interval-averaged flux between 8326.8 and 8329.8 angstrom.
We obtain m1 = 9.15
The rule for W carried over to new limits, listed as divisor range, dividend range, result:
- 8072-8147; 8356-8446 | 1.03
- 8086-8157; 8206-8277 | 1.03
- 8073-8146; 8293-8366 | 1.01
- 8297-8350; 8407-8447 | 1.06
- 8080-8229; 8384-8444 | 1.06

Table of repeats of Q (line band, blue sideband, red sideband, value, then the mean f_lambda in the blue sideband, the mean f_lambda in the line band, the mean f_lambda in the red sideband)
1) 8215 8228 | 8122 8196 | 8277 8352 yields -0.04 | 9.29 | 9.44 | 8.9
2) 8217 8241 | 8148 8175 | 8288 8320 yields -0.03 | 9.16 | 9.39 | 9.05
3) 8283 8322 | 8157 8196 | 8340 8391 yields -0.05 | 9.24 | 9.02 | 8.32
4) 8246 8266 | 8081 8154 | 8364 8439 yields 0.03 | 9.19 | 8.8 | 8.91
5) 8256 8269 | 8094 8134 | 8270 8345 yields 0.02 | 9.18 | 8.8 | 8.93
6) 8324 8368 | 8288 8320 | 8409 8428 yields 0.04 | 9.05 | 8.76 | 9.09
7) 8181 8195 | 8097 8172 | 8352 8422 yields -0.03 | 9.18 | 9.34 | 8.68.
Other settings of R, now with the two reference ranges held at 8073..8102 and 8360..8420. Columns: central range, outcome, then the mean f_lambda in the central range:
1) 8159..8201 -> -0.05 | 9.31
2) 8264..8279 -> -0.05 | 9.21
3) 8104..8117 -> -0.02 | 9.16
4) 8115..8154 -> -0.04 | 9.28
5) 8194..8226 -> -0.04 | 9.2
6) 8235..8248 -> -0.07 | 9.39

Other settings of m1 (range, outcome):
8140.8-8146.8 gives 9.13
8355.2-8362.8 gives 8.08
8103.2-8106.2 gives 9.39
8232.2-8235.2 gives 9.47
